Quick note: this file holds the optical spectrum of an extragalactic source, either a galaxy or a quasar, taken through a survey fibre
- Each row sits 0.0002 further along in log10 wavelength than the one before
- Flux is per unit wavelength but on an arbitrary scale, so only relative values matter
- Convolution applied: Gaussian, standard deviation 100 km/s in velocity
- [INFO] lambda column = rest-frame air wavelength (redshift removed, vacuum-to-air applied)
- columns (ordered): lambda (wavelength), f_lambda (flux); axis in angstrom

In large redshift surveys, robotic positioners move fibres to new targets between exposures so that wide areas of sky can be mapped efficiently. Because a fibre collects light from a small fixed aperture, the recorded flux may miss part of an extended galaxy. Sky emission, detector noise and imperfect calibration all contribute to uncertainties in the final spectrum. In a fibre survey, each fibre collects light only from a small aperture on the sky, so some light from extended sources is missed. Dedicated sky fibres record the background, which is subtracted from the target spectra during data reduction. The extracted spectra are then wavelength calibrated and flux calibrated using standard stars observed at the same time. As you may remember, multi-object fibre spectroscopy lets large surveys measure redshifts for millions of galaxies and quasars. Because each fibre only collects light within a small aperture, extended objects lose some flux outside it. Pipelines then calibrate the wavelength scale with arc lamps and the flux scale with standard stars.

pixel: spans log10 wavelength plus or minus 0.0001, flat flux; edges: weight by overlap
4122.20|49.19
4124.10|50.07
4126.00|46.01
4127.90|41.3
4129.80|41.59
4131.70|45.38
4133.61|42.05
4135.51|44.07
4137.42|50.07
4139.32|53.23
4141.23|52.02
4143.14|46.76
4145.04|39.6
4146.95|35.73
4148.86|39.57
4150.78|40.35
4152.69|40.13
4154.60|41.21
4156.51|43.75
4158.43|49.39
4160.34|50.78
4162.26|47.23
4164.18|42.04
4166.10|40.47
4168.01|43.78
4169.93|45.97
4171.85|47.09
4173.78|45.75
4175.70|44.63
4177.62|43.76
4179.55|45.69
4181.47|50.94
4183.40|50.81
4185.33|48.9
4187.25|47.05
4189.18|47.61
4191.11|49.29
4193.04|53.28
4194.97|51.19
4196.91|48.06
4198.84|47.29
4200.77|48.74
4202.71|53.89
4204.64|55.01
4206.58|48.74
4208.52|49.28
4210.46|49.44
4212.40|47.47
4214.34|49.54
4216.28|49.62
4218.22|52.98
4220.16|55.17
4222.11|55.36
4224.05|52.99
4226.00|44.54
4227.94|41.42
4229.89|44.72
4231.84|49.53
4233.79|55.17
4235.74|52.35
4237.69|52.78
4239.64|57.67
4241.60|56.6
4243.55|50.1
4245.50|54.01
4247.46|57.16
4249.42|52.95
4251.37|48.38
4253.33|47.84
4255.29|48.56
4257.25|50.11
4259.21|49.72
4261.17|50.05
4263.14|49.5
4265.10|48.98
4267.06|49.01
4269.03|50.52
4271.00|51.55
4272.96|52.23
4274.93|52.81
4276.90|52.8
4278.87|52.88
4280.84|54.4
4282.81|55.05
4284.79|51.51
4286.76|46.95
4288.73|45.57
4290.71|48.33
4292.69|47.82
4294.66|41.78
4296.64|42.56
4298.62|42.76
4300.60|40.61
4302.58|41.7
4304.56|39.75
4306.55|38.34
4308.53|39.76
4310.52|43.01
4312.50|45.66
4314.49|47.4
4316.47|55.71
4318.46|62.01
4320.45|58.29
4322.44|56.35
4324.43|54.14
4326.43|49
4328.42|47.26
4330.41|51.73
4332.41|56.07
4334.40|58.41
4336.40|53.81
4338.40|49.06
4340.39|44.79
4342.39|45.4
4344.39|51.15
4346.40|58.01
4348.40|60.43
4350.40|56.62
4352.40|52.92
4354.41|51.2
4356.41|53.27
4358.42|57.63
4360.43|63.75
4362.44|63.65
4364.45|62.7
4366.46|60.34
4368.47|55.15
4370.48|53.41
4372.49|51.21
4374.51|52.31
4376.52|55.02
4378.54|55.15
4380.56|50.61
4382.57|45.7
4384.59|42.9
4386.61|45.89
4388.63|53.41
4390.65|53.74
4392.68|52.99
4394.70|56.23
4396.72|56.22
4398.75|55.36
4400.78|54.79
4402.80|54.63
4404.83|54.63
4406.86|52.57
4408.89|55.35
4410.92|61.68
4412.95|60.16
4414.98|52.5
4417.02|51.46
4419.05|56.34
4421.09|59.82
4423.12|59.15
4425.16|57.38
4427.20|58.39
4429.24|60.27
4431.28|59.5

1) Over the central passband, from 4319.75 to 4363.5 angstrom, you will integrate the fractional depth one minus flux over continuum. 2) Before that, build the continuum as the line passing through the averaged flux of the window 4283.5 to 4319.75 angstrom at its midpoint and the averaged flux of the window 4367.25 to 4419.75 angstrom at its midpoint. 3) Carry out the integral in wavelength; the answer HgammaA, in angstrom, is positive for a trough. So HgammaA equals -4.5 angstrom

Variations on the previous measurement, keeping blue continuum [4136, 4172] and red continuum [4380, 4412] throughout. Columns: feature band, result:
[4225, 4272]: -2.61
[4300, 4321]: 1.52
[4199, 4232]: -2.19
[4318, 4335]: -1.32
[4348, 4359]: -0.74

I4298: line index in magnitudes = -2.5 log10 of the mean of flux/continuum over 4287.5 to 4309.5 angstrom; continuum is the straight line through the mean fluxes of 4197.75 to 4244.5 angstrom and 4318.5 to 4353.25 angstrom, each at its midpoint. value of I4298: 0.23 mag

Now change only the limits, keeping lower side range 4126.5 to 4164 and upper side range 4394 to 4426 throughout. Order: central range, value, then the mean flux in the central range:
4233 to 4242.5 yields -0.13 mag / 54.9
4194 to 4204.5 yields -0.08 mag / 50.3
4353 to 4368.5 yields -0.09 mag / 58.5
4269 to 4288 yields -0.04 mag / 52.1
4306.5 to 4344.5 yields 0.04 mag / 50.7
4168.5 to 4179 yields 0.01 mag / 45.3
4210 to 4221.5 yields -0.07 mag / 50.9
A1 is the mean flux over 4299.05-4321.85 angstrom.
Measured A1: 46.7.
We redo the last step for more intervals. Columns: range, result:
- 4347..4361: 56.4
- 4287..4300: 44.8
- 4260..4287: 51.4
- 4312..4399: 53.7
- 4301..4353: 50.5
